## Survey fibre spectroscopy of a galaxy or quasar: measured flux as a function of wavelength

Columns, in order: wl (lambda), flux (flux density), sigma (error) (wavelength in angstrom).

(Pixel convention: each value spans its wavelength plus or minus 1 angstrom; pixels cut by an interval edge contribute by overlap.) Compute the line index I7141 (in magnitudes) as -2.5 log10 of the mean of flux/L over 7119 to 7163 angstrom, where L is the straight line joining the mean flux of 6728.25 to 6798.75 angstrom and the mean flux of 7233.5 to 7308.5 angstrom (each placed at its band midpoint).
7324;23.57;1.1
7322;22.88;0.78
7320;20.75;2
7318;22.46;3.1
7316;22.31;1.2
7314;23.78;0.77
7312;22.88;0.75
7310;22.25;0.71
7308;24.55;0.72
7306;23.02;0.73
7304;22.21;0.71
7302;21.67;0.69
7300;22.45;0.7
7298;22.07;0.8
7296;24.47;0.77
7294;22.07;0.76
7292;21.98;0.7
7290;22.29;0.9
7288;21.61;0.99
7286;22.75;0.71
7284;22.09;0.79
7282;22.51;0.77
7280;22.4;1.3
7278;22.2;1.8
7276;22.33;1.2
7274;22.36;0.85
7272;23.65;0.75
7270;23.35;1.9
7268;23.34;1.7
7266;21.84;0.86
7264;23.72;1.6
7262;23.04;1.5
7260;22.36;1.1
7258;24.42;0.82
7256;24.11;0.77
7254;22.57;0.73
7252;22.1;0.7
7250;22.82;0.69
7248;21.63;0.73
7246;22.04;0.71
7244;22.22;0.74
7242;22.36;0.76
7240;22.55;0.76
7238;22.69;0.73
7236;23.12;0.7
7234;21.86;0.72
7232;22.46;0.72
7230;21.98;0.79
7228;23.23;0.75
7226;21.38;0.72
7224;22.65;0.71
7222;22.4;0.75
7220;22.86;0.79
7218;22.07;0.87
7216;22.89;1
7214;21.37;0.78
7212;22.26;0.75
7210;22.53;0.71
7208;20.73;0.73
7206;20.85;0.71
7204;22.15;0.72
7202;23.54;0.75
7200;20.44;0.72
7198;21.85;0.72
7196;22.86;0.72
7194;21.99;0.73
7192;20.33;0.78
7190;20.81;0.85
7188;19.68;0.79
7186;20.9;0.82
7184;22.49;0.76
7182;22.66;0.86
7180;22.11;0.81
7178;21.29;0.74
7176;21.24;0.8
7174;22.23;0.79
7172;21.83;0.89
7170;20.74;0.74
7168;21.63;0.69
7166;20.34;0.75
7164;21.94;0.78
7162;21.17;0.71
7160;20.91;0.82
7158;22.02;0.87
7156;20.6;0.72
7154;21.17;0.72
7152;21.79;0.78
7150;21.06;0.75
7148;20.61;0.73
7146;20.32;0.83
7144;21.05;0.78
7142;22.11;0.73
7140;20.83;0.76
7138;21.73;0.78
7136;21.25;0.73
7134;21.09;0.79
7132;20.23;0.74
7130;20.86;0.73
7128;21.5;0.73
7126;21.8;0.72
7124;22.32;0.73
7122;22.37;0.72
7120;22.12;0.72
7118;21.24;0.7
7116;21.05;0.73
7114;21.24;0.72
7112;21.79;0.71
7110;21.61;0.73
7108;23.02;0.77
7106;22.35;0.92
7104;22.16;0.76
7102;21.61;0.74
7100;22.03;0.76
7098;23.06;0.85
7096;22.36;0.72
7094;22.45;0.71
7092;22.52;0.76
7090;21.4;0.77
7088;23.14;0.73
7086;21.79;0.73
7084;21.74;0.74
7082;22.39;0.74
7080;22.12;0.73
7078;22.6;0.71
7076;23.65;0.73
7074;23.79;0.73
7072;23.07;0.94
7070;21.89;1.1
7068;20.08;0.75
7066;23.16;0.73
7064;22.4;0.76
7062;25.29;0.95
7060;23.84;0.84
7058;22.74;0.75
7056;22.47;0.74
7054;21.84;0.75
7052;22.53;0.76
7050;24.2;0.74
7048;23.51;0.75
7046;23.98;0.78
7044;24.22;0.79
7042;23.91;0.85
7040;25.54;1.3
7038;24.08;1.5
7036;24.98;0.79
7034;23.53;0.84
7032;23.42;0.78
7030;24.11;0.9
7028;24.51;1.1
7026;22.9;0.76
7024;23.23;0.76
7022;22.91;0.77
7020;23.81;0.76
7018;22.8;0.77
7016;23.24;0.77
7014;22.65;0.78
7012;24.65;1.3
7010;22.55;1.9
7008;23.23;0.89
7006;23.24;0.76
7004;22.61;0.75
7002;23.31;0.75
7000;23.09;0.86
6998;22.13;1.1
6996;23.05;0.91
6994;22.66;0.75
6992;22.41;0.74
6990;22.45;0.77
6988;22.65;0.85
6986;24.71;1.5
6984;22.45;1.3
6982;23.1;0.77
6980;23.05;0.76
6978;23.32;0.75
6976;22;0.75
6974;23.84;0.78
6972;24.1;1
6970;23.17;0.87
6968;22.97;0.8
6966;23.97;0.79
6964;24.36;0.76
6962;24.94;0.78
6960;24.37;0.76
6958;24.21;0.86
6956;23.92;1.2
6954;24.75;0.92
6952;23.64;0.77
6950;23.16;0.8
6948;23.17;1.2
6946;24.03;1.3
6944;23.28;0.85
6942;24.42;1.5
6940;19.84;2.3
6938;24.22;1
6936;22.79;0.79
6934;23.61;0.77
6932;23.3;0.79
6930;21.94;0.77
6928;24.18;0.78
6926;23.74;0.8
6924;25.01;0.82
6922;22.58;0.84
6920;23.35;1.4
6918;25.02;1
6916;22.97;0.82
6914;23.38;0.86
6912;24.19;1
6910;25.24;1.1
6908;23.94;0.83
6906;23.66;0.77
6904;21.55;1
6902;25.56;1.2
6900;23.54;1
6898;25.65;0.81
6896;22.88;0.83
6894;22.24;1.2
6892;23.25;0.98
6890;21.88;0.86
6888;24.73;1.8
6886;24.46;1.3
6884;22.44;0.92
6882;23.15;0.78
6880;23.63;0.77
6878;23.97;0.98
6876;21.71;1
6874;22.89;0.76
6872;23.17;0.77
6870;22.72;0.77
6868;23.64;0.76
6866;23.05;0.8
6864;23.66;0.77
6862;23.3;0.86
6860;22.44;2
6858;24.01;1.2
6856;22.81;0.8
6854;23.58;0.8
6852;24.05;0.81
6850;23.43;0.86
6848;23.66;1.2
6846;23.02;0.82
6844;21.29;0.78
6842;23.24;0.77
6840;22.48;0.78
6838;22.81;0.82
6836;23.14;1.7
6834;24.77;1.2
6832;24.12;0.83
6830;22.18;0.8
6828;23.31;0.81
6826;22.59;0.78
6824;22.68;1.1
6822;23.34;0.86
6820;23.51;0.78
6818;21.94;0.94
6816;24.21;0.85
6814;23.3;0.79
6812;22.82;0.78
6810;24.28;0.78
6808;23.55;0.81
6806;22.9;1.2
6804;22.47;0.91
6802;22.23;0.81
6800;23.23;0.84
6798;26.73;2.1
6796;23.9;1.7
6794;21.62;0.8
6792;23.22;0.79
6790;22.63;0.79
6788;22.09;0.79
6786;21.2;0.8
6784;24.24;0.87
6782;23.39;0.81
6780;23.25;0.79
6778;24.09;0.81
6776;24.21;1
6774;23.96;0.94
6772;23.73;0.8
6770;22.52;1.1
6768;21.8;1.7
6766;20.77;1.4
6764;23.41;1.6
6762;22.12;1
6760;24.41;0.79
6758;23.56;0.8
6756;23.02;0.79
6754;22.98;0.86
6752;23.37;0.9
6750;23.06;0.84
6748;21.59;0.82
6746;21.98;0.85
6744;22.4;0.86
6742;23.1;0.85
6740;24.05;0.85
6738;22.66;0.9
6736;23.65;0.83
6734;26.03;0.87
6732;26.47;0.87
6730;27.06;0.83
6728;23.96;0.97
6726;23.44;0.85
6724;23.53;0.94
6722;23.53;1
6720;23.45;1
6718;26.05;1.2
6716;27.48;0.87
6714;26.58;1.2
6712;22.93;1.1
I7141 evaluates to 0.07 mag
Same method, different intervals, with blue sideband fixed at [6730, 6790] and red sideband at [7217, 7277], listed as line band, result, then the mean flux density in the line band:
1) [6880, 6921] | -0.03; 23.7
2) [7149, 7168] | 0.07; 21.2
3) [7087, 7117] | 0.03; 22.1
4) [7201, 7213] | 0.03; 22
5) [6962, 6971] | -0.04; 23.8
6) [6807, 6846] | 0.00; 23.1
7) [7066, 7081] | 0.02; 22.5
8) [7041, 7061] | -0.02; 23.3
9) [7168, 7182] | 0.05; 21.7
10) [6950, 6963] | -0.06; 24.2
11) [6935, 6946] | 0.00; 23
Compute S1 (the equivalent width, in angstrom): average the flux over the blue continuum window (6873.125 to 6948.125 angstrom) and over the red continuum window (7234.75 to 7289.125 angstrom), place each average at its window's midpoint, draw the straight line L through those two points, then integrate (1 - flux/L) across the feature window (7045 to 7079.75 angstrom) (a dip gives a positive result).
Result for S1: 0.2 angstrom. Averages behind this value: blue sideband 23.5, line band 23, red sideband 22.7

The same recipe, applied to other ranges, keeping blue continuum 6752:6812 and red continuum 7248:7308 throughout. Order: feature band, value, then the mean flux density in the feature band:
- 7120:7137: 1.02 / 21.5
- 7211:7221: 0.20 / 22.3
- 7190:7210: 0.99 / 21.6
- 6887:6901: -0.24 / 23.5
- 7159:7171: 0.88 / 21.1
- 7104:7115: 0.40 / 22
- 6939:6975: -1.07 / 23.7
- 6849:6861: -0.16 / 23.4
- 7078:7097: 0.53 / 22.2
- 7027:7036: -0.43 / 24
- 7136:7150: 1.05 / 21.1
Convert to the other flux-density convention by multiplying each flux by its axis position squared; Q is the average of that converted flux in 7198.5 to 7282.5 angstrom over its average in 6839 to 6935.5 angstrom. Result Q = 1.1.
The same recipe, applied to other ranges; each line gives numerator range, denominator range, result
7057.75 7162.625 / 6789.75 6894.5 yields 1.02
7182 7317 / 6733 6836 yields 1.10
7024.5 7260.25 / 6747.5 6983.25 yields 1.03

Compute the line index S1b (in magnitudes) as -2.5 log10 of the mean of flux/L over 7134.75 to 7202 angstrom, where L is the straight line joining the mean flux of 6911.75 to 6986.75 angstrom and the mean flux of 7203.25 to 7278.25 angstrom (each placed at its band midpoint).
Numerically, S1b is 0.07 mag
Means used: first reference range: 23.5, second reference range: 22.5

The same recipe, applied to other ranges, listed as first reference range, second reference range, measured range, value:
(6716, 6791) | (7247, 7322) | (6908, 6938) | -0.02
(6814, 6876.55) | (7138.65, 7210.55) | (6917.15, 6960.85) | -0.04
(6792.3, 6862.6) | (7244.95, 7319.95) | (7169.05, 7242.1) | 0.04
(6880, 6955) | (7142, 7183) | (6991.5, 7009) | 0.00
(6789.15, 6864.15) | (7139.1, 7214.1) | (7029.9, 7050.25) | -0.09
